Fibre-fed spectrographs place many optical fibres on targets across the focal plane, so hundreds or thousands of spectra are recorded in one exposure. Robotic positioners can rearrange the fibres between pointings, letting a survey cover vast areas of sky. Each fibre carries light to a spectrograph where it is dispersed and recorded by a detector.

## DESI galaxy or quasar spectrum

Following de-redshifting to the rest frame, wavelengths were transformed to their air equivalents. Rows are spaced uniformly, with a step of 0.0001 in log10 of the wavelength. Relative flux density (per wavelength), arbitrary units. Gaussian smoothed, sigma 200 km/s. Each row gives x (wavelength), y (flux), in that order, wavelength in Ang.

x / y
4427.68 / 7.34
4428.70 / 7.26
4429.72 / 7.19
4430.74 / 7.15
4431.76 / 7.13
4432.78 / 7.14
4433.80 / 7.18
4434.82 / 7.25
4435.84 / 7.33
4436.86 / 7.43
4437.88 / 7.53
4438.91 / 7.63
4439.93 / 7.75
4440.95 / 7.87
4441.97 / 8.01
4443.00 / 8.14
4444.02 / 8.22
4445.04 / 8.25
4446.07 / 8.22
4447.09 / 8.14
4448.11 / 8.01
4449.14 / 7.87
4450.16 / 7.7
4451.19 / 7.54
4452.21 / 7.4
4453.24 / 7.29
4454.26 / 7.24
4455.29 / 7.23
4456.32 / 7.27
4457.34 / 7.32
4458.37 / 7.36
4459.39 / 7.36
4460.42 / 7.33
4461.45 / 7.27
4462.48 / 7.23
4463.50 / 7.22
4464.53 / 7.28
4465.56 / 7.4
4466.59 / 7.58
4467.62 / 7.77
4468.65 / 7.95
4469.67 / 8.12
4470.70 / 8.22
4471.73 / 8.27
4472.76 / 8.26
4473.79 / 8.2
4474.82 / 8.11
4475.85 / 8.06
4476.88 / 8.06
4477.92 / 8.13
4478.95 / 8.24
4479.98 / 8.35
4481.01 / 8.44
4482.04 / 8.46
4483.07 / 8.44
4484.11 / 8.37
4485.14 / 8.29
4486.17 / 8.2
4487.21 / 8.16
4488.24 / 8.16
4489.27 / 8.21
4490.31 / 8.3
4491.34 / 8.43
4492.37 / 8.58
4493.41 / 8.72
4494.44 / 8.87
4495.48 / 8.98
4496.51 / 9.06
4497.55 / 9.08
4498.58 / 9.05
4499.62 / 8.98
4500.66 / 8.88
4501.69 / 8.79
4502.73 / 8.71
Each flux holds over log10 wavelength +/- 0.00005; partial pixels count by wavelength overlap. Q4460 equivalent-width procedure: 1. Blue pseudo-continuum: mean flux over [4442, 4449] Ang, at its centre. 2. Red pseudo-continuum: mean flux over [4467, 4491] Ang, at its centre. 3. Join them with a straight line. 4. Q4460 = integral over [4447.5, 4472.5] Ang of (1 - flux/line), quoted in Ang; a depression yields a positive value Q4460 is 1.8 Ang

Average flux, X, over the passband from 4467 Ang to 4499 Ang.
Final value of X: 8.37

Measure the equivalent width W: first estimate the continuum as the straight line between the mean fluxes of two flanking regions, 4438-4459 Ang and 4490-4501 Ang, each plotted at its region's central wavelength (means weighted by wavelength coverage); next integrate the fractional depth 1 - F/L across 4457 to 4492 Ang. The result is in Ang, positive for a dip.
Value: 1.55 Ang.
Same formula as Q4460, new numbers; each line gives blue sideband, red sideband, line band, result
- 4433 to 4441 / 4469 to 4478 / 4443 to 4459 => 0.09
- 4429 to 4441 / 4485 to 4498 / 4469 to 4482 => 0.00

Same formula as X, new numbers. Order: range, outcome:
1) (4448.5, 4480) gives 7.69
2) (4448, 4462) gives 7.42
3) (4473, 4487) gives 8.25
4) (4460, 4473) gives 7.68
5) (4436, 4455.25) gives 7.77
